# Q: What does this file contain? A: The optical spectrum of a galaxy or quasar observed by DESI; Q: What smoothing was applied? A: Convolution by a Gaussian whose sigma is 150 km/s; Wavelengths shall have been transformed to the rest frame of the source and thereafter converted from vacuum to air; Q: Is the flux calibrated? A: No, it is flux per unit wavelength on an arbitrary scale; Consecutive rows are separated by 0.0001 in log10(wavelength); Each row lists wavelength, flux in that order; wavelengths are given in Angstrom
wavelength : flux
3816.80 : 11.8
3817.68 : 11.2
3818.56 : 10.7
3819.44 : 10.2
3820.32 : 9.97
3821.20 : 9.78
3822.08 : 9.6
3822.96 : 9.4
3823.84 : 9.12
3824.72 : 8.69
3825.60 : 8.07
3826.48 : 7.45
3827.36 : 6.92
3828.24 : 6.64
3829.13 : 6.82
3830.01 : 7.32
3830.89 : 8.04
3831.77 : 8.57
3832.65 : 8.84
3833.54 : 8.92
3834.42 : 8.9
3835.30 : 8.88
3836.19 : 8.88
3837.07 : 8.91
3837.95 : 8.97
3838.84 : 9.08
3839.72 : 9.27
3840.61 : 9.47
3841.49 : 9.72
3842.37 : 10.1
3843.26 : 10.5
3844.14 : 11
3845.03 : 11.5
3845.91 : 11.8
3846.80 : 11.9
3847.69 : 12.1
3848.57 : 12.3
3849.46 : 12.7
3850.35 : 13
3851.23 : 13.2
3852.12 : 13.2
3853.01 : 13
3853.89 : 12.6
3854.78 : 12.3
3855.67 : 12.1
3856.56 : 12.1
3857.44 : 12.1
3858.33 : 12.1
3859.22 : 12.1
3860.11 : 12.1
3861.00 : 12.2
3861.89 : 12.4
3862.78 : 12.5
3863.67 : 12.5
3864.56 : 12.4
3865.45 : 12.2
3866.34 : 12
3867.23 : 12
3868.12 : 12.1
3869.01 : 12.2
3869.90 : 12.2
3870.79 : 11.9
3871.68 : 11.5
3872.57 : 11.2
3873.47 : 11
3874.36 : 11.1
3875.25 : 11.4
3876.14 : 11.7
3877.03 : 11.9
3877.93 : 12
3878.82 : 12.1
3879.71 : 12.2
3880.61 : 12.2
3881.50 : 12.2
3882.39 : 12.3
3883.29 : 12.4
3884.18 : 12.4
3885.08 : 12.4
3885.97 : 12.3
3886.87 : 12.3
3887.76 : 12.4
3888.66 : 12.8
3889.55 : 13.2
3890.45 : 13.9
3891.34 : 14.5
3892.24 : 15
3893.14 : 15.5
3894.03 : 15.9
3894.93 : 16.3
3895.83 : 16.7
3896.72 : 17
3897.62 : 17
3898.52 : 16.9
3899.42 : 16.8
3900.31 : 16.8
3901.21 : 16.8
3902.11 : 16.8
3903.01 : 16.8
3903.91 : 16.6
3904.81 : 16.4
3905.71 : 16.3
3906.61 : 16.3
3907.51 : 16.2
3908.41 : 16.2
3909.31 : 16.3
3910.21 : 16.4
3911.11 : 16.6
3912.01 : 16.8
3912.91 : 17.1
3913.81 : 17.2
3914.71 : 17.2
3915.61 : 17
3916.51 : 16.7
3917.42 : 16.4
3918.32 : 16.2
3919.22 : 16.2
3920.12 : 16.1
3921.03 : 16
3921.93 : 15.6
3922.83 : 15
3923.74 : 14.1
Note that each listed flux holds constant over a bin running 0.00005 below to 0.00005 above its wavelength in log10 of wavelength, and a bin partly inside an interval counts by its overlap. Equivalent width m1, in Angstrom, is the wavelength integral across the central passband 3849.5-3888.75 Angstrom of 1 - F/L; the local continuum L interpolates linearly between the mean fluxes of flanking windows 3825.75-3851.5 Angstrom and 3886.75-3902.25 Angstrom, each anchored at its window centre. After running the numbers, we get 1.5 Angstrom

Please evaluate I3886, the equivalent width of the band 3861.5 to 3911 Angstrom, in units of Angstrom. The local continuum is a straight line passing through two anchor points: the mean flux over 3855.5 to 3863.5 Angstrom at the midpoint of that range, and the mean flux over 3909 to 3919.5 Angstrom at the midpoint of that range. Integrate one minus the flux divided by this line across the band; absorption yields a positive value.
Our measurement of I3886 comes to 2.0 Angstrom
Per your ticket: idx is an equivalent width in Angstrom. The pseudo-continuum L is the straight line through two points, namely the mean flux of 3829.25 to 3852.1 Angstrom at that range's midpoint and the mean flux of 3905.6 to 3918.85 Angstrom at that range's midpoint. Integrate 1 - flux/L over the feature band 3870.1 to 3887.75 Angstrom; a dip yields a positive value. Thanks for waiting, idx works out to 2.2 Angstrom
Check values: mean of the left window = 10.2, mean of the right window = 16.6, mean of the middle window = 11.9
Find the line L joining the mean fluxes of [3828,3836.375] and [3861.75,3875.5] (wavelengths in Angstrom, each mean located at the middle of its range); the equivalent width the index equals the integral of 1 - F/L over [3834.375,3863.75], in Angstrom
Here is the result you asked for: -4.2 Angstrom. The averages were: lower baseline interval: 8.19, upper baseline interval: 11.9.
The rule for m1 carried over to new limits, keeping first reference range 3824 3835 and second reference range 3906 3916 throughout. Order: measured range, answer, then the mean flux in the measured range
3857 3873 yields -0.5 Angstrom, 12.1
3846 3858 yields -2.5 Angstrom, 12.5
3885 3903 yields -0.3 Angstrom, 15.2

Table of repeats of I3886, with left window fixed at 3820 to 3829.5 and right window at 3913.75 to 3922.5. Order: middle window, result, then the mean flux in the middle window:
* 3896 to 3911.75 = -1.5 Angstrom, 16.6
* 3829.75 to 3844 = 0.5 Angstrom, 9.09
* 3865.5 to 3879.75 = 0.8 Angstrom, 11.8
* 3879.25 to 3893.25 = 0.8 Angstrom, 12.9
